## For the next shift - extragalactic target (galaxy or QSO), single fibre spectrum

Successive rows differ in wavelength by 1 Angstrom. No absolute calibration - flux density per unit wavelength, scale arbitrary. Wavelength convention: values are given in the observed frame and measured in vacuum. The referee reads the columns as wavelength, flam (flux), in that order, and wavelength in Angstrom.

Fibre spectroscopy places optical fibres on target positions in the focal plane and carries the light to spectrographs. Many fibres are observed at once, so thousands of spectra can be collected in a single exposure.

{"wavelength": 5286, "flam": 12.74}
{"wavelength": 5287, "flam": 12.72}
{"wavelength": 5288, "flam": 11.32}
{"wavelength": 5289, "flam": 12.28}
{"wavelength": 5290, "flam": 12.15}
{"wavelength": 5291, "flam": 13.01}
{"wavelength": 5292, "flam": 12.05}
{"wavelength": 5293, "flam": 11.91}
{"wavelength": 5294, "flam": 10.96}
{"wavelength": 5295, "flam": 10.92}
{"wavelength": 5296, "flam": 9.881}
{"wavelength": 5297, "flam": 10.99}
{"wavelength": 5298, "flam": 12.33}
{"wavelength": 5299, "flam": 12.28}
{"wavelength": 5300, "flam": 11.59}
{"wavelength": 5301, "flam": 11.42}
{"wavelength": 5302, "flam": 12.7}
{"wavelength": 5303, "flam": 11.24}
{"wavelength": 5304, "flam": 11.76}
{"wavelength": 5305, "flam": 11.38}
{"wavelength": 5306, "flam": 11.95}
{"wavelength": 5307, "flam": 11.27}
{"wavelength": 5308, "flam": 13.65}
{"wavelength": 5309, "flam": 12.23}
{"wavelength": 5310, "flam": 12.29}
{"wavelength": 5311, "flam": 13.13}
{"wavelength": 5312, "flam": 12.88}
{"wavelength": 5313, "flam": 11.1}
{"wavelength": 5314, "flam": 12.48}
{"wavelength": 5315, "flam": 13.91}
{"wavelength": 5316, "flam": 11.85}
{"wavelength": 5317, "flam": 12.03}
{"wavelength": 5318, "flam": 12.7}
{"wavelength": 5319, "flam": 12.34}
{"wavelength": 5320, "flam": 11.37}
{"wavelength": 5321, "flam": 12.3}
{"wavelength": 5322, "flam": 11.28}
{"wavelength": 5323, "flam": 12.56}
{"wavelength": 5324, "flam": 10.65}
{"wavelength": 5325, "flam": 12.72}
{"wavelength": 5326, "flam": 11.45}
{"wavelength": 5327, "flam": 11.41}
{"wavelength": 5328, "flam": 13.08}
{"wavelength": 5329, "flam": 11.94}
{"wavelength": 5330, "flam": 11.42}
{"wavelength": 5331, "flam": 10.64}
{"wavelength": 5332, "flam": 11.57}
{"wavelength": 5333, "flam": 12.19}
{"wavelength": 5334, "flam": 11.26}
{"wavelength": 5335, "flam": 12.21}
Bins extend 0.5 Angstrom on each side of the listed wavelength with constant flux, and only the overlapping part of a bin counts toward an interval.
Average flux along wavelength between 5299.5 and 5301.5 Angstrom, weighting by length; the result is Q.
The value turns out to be 11.5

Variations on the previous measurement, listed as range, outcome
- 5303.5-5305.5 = 11.6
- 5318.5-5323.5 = 12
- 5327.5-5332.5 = 11.7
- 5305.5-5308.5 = 12.3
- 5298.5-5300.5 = 11.9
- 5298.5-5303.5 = 11.8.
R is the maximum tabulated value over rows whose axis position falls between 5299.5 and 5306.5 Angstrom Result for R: 12.7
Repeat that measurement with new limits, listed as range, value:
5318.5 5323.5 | 12.56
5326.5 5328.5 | 13.08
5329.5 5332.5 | 11.57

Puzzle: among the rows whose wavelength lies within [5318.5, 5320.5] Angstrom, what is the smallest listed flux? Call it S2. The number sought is 11.37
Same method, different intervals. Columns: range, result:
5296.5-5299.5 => 10.99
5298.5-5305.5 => 11.24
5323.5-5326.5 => 10.65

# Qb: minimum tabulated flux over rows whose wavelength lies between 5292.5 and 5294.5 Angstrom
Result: 10.96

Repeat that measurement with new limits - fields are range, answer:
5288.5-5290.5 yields 12.15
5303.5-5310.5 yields 11.27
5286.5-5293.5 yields 11.32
